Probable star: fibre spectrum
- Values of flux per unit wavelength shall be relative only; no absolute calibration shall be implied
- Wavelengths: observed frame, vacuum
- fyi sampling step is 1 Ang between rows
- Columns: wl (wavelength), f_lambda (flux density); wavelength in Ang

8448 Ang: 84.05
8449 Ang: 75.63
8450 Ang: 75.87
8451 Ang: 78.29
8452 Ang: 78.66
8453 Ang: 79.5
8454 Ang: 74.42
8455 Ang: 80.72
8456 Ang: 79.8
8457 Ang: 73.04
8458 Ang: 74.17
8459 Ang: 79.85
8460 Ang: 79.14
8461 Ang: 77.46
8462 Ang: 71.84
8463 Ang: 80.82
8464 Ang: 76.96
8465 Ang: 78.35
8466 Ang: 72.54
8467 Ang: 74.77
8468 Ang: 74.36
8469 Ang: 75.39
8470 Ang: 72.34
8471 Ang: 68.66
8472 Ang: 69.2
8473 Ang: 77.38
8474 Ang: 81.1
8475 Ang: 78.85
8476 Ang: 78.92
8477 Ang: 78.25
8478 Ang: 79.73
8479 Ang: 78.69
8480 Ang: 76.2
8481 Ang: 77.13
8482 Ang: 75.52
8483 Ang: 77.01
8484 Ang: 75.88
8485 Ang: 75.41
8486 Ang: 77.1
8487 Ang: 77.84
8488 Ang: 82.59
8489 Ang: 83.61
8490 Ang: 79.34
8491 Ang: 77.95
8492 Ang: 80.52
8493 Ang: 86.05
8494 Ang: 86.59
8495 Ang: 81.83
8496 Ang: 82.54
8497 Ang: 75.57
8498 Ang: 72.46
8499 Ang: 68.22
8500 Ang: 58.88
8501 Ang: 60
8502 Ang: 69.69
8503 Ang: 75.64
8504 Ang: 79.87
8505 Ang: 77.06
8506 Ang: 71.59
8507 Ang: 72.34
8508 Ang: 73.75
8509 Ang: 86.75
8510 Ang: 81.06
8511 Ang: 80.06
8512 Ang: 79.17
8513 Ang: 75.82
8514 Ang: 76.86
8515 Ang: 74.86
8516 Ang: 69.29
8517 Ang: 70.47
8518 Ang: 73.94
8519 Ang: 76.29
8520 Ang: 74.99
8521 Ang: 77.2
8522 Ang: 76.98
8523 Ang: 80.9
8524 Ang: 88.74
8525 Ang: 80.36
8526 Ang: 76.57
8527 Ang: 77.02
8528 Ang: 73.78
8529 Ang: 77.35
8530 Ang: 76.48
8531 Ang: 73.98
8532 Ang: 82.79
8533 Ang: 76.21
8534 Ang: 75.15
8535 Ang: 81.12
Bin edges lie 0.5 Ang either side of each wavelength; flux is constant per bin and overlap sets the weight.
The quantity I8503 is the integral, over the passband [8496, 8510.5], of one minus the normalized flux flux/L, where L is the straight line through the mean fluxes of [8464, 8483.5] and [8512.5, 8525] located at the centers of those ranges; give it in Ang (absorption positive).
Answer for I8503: 0.6 Ang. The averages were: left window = 76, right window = 76.5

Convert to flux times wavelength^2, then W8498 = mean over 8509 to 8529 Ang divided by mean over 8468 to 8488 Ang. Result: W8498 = 1.02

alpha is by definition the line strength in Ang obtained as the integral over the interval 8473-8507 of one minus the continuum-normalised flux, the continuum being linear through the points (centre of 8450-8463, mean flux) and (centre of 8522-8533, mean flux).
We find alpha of 0.5 Ang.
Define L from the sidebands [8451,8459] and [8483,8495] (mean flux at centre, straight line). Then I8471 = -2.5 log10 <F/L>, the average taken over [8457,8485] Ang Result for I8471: 0.03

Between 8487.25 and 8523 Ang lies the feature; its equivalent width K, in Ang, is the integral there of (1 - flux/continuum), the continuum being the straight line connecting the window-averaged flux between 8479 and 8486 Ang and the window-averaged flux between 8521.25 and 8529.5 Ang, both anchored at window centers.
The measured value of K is 0.6 Ang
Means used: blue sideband 76.4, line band 76.4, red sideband 78.9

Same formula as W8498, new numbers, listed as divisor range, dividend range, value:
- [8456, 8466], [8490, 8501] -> 1.00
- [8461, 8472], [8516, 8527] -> 1.05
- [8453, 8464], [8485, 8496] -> 1.06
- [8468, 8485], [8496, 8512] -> 0.98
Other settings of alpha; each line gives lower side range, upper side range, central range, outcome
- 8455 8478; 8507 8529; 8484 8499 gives -0.53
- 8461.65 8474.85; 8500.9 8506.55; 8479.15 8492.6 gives -0.75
